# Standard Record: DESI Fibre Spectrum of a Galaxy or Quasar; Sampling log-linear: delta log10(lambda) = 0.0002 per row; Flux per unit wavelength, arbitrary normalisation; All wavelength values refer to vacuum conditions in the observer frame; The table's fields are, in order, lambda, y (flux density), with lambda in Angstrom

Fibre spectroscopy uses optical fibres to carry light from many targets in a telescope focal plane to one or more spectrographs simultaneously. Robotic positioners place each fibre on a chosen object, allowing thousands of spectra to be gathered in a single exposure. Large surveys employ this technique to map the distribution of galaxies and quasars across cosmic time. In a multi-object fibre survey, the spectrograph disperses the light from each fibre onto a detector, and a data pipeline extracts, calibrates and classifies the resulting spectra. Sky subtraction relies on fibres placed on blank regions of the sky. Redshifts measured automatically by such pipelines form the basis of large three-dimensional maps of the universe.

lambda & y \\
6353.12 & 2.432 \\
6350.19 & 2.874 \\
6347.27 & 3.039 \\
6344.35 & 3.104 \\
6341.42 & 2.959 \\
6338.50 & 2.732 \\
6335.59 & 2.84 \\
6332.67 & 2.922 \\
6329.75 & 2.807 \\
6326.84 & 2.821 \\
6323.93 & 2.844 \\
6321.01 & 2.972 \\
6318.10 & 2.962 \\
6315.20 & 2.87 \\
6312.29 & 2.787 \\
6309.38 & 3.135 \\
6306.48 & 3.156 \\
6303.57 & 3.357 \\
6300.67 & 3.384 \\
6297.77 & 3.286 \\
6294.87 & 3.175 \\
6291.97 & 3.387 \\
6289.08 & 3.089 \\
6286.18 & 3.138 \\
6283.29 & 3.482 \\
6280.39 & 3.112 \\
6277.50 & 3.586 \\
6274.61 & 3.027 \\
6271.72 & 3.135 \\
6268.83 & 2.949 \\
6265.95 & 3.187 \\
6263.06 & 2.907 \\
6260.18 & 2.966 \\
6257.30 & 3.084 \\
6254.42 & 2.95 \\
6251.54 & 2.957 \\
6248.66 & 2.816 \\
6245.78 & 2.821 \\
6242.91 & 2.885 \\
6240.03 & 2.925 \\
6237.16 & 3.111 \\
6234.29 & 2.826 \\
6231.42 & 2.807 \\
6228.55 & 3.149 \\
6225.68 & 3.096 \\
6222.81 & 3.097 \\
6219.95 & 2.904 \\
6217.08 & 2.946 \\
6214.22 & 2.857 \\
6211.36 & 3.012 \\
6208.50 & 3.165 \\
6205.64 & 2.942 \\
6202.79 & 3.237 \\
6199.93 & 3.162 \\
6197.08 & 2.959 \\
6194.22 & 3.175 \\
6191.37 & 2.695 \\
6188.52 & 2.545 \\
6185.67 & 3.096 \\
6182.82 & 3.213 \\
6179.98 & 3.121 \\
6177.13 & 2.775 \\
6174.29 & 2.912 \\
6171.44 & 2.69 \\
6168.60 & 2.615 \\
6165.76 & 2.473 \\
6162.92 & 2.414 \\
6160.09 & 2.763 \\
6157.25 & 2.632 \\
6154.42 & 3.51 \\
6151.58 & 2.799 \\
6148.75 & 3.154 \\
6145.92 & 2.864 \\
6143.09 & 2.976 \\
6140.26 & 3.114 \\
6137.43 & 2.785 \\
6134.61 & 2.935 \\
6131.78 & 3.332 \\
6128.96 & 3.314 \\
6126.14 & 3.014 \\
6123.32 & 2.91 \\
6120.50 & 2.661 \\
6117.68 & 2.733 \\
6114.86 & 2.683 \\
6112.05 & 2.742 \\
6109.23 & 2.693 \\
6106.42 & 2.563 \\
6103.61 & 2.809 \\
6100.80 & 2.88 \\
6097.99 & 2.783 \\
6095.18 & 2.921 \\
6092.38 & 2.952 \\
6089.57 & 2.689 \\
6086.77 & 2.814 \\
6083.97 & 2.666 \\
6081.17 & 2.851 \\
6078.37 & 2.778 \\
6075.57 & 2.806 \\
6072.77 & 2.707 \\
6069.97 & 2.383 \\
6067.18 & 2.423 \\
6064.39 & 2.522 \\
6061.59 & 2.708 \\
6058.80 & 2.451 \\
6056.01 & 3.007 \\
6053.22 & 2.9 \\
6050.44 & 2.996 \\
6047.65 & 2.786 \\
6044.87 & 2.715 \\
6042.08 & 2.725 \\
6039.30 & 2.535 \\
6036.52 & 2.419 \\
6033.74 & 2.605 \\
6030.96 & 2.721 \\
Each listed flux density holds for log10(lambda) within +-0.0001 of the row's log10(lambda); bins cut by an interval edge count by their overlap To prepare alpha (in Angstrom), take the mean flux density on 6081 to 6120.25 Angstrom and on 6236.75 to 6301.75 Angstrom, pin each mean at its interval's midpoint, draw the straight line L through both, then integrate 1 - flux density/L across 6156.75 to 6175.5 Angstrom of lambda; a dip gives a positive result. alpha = 1.7 Angstrom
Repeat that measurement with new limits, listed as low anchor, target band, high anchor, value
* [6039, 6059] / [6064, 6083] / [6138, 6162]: 1.3 Angstrom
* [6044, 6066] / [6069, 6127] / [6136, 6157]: 2.2 Angstrom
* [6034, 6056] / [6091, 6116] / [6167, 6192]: 0.1 Angstrom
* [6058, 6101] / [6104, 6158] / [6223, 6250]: -2.6 Angstrom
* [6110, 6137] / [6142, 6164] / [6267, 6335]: 0.4 Angstrom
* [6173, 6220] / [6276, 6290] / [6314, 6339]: -1.8 Angstrom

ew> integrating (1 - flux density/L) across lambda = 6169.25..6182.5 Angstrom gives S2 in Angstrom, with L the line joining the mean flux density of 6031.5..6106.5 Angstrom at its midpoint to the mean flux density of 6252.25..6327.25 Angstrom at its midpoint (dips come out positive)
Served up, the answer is 0.1 Angstrom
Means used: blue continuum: 2.72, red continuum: 3.11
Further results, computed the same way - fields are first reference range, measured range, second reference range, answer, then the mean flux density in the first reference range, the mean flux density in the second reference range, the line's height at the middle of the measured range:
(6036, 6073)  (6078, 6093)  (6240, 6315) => -0.3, 2.67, 3.1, 2.73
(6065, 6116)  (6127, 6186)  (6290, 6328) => -1.9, 2.73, 3.09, 2.84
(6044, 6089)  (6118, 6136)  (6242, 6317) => -1.2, 2.72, 3.1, 2.83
